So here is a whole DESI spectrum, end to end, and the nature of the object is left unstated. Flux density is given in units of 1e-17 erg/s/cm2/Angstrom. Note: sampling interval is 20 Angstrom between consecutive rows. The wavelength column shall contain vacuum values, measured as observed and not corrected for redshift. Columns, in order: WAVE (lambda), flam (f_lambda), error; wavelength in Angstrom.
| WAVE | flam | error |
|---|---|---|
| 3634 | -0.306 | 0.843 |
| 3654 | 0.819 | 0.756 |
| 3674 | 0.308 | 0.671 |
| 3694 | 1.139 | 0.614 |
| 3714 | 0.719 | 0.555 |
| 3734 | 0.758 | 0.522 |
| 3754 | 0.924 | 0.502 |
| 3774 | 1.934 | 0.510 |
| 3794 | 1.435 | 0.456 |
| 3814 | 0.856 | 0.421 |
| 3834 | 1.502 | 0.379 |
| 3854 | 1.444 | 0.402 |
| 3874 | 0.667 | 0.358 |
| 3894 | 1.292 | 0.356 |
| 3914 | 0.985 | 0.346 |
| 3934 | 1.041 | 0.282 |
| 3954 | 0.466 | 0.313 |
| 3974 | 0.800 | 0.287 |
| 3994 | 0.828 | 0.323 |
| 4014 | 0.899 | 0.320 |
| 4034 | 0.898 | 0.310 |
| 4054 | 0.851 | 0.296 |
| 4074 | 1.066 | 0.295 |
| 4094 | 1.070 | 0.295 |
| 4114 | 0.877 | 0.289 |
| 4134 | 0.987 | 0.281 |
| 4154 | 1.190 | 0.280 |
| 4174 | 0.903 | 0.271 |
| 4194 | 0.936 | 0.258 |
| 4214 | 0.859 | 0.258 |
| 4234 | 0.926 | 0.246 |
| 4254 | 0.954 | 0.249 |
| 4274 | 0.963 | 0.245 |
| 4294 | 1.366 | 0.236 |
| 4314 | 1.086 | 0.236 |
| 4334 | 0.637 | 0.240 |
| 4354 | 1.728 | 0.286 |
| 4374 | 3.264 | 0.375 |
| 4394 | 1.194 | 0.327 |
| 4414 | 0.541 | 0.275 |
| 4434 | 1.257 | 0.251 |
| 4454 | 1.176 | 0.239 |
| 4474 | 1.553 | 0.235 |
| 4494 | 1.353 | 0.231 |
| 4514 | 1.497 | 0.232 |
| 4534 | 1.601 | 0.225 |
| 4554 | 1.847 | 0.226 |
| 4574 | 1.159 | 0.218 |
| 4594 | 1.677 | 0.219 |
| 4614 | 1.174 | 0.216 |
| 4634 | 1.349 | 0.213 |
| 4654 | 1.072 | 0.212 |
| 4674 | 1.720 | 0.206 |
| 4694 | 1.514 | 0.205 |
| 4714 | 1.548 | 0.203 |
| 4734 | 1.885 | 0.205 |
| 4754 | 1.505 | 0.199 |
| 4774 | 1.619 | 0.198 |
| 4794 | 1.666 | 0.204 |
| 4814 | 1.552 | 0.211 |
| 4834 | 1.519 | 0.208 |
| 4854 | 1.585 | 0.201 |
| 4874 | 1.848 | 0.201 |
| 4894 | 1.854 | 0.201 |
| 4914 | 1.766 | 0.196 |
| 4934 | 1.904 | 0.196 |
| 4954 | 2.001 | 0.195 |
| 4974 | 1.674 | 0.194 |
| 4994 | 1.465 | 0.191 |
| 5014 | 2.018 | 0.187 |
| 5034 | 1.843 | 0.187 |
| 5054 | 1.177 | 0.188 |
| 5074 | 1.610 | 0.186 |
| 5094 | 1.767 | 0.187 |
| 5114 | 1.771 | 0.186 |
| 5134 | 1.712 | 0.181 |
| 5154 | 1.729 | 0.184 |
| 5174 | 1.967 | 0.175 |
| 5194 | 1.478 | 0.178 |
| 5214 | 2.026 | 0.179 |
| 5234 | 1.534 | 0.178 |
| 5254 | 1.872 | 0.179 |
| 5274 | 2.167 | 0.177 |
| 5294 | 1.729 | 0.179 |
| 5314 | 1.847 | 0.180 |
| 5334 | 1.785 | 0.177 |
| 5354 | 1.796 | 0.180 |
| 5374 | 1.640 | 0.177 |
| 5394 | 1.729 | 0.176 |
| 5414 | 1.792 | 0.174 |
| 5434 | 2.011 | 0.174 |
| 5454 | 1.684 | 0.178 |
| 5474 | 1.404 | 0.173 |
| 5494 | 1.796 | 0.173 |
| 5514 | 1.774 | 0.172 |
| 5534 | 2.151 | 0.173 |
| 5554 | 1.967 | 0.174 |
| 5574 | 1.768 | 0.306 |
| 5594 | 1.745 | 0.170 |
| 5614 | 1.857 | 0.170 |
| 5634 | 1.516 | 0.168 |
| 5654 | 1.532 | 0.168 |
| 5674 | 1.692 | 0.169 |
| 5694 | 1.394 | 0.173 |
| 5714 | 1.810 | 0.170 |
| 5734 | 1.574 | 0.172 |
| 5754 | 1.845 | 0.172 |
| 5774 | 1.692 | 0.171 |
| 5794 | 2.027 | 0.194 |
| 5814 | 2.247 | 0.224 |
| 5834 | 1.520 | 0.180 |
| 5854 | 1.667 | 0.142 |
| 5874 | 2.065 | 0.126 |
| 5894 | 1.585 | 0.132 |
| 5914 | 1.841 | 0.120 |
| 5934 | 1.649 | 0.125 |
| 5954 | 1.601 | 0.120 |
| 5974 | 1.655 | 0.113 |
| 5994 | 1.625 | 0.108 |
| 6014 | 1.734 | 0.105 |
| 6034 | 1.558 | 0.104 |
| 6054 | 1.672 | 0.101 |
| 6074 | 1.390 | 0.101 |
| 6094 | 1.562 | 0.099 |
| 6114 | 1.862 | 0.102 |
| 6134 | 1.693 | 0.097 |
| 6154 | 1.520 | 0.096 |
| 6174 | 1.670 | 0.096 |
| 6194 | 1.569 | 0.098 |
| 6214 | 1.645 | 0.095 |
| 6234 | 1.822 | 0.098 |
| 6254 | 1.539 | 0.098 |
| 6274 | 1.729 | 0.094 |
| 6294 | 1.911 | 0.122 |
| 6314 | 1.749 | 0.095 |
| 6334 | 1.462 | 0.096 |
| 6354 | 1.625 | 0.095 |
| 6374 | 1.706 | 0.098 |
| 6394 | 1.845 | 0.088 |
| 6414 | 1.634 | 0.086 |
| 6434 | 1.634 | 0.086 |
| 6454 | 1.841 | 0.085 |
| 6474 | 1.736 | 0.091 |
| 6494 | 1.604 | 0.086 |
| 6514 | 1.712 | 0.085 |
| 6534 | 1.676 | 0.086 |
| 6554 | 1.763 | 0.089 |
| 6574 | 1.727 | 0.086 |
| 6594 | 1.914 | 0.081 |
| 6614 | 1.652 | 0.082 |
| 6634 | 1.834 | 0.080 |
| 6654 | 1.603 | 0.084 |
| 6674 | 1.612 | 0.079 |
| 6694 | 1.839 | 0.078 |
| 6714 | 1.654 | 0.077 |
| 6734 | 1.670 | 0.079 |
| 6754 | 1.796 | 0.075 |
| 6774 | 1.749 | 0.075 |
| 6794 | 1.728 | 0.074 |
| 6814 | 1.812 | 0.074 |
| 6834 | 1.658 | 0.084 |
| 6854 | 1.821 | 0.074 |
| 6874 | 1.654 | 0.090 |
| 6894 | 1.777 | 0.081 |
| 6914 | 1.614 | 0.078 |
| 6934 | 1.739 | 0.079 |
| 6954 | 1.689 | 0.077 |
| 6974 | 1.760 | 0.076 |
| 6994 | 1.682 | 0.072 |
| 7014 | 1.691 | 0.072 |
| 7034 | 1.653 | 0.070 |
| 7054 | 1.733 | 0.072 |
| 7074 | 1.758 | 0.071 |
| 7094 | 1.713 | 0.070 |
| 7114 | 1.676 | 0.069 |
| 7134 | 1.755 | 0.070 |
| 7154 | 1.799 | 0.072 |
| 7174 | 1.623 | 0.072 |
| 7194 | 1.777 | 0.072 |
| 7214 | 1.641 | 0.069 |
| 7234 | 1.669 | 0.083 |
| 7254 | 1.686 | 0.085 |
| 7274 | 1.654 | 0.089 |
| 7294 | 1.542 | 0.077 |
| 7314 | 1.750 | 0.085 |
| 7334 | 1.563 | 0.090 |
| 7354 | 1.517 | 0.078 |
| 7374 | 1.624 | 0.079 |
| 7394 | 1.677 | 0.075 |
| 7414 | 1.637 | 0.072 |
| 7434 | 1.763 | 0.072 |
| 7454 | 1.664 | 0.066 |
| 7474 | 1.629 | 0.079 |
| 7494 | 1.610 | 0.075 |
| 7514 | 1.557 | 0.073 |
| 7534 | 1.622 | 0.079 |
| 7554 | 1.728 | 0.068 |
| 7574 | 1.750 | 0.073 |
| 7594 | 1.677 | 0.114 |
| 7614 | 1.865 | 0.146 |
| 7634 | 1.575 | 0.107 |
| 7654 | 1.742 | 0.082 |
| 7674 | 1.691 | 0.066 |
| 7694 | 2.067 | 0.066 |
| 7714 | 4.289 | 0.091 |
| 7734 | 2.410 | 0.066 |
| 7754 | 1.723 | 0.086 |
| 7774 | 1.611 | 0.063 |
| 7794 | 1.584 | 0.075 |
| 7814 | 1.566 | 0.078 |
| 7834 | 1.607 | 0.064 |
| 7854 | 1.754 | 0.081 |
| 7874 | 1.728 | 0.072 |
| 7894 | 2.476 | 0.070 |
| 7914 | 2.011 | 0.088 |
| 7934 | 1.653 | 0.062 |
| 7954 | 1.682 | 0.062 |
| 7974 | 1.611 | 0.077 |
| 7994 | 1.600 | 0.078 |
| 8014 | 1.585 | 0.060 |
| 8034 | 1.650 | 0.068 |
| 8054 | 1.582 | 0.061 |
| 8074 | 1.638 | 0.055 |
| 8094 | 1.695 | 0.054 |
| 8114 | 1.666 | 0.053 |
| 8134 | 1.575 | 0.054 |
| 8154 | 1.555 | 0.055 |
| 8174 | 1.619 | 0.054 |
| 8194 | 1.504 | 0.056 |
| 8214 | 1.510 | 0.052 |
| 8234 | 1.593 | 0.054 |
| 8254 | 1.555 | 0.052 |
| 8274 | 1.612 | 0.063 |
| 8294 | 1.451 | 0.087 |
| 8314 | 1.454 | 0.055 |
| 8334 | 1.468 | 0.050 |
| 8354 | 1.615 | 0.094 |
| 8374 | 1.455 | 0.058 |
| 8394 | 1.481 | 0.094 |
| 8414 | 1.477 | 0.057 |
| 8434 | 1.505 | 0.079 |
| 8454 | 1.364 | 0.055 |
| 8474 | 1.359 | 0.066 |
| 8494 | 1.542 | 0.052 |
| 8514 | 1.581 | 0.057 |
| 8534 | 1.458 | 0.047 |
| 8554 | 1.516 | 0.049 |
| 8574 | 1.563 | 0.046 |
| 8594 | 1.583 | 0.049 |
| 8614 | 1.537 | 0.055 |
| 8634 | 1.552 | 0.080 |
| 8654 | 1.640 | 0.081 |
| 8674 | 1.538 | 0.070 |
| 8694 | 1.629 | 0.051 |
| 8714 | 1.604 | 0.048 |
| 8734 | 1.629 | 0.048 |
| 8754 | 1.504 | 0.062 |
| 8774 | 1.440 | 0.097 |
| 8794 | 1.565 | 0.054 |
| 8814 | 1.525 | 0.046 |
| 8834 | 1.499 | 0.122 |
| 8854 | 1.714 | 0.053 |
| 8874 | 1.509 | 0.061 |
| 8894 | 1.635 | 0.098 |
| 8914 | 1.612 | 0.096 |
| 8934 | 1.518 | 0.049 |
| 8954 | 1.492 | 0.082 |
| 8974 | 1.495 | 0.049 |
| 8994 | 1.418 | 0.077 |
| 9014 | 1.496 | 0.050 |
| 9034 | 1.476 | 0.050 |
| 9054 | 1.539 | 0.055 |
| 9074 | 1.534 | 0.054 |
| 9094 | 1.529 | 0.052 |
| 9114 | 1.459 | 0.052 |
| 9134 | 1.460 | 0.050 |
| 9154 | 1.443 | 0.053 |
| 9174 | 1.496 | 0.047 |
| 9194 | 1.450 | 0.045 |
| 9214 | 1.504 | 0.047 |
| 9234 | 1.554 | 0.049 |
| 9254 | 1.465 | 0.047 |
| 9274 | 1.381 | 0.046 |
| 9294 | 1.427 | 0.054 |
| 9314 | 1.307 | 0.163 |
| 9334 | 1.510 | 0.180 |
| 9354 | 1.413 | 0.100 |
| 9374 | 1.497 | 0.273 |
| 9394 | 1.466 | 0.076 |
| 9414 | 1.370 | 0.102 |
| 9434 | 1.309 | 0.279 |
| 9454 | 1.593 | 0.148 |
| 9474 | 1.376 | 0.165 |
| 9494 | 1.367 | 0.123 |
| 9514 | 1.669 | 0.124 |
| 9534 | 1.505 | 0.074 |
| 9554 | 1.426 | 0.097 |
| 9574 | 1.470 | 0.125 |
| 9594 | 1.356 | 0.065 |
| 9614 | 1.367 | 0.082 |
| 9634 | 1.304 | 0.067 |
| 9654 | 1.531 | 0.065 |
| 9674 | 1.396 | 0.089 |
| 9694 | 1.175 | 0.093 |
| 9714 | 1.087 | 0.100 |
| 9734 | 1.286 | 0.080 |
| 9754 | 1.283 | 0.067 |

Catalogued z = 0.17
